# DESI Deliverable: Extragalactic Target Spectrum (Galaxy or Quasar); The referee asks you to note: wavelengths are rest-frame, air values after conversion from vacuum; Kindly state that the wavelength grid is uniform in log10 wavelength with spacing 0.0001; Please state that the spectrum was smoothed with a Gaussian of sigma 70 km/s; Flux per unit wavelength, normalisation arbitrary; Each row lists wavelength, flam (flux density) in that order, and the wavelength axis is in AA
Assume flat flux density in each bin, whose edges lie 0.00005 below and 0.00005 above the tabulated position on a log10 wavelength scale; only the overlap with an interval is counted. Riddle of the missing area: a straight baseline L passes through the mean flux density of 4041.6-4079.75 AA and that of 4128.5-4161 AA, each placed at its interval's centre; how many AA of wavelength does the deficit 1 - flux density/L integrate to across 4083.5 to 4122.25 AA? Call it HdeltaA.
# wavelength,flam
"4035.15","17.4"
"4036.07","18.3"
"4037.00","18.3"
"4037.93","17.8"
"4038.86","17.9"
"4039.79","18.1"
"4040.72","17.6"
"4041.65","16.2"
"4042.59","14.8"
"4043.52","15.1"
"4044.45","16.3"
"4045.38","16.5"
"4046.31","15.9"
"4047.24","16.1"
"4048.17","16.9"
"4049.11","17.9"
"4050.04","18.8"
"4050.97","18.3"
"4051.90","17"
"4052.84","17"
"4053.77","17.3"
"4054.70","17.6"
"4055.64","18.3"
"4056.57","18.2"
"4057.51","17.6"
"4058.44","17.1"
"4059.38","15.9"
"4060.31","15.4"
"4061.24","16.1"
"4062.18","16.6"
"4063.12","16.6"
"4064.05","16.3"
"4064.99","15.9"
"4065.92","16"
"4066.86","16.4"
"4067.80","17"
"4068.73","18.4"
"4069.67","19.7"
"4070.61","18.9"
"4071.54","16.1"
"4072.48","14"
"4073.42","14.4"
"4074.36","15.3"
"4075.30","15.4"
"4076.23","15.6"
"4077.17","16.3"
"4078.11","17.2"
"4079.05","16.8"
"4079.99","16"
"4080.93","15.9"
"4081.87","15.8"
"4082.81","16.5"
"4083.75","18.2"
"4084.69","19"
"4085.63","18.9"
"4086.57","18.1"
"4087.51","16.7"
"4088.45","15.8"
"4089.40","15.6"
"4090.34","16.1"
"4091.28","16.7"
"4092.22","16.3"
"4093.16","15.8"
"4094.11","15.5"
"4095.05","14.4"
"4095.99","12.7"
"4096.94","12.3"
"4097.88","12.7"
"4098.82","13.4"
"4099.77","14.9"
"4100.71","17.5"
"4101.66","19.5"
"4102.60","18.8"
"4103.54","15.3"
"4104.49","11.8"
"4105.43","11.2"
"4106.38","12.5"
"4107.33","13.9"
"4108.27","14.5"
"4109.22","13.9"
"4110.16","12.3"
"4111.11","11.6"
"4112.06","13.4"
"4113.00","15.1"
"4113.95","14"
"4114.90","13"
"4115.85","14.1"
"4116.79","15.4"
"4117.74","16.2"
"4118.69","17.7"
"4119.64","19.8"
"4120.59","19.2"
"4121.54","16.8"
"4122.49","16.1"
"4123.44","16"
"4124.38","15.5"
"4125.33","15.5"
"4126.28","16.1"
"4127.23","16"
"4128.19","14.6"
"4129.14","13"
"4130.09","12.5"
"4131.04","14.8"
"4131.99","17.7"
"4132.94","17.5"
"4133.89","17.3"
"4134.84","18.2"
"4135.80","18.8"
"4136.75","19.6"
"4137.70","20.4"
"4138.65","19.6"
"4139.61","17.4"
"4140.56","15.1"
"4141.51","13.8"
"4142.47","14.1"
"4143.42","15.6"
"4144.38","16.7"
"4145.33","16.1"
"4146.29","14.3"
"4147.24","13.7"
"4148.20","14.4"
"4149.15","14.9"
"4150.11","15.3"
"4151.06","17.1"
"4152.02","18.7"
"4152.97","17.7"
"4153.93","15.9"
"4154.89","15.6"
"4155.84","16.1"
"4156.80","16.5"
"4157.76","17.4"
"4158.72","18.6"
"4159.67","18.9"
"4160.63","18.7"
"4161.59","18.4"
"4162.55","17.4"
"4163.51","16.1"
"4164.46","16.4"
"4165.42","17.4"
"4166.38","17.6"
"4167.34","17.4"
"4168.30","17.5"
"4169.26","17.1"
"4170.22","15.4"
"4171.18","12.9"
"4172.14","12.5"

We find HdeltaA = 2.9 AA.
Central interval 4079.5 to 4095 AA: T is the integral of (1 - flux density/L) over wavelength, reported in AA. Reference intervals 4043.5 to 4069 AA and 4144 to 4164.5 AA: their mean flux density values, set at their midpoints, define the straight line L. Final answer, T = 0.17 AA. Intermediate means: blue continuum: 16.9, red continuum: 16.6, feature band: 16.6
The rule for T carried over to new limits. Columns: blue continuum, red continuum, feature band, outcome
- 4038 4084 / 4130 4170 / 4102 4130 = 3.07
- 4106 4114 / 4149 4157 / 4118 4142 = -3.08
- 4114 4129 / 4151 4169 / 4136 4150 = 0.49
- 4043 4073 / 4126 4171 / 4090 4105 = 1.38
